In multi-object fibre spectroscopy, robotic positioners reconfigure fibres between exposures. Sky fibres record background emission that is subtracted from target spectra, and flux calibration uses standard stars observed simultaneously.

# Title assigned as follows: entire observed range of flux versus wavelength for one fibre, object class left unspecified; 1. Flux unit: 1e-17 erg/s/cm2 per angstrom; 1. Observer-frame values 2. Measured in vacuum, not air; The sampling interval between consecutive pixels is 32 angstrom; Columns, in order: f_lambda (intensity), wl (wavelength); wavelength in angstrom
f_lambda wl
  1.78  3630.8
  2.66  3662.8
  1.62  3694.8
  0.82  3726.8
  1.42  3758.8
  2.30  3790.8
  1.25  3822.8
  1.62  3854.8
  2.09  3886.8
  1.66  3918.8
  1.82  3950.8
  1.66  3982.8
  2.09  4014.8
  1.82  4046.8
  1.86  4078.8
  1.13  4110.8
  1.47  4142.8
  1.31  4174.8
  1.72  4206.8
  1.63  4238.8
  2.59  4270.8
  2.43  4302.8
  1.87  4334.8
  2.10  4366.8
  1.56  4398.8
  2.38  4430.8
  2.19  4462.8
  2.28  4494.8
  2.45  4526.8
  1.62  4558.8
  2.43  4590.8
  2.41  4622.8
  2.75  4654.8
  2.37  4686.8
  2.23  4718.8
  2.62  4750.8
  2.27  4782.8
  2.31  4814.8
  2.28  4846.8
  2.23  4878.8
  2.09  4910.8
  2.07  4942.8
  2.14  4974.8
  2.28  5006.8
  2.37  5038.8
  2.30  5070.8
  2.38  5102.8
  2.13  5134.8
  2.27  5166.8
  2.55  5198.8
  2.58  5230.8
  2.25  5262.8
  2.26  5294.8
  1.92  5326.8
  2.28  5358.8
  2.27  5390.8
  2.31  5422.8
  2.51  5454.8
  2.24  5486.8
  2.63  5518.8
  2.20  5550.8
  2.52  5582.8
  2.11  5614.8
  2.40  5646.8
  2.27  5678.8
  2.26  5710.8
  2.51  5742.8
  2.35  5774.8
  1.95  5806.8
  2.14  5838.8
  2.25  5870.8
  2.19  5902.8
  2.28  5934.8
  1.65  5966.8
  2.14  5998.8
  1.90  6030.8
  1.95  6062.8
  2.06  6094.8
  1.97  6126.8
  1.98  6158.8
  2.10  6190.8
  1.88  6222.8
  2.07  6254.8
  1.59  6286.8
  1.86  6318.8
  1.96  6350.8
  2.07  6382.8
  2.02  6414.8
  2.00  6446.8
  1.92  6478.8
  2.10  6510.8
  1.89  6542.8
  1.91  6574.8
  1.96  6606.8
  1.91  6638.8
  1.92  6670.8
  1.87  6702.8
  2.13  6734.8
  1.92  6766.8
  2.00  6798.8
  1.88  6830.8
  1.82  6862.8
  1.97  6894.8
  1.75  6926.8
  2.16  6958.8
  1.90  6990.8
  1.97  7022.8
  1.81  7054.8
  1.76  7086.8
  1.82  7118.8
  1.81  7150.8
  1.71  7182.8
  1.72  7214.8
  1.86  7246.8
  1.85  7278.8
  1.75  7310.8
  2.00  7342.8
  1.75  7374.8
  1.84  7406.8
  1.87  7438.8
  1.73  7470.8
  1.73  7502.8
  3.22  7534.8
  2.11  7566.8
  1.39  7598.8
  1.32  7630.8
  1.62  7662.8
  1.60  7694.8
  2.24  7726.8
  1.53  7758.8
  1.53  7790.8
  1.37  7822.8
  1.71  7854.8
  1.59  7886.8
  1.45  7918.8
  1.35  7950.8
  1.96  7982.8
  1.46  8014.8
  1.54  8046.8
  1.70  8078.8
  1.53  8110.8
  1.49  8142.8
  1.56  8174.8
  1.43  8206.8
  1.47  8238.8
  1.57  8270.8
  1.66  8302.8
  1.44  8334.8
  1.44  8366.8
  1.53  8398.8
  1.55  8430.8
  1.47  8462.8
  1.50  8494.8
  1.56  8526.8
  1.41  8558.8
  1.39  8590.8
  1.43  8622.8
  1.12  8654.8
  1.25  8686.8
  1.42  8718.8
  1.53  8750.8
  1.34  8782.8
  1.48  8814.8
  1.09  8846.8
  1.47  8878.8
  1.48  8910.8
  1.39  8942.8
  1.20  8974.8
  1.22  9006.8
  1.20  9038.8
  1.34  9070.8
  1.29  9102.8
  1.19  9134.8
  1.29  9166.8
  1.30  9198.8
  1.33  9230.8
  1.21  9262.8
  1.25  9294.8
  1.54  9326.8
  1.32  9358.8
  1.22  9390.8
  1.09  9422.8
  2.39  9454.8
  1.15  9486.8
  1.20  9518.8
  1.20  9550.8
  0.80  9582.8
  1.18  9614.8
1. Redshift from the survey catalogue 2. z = 0.150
